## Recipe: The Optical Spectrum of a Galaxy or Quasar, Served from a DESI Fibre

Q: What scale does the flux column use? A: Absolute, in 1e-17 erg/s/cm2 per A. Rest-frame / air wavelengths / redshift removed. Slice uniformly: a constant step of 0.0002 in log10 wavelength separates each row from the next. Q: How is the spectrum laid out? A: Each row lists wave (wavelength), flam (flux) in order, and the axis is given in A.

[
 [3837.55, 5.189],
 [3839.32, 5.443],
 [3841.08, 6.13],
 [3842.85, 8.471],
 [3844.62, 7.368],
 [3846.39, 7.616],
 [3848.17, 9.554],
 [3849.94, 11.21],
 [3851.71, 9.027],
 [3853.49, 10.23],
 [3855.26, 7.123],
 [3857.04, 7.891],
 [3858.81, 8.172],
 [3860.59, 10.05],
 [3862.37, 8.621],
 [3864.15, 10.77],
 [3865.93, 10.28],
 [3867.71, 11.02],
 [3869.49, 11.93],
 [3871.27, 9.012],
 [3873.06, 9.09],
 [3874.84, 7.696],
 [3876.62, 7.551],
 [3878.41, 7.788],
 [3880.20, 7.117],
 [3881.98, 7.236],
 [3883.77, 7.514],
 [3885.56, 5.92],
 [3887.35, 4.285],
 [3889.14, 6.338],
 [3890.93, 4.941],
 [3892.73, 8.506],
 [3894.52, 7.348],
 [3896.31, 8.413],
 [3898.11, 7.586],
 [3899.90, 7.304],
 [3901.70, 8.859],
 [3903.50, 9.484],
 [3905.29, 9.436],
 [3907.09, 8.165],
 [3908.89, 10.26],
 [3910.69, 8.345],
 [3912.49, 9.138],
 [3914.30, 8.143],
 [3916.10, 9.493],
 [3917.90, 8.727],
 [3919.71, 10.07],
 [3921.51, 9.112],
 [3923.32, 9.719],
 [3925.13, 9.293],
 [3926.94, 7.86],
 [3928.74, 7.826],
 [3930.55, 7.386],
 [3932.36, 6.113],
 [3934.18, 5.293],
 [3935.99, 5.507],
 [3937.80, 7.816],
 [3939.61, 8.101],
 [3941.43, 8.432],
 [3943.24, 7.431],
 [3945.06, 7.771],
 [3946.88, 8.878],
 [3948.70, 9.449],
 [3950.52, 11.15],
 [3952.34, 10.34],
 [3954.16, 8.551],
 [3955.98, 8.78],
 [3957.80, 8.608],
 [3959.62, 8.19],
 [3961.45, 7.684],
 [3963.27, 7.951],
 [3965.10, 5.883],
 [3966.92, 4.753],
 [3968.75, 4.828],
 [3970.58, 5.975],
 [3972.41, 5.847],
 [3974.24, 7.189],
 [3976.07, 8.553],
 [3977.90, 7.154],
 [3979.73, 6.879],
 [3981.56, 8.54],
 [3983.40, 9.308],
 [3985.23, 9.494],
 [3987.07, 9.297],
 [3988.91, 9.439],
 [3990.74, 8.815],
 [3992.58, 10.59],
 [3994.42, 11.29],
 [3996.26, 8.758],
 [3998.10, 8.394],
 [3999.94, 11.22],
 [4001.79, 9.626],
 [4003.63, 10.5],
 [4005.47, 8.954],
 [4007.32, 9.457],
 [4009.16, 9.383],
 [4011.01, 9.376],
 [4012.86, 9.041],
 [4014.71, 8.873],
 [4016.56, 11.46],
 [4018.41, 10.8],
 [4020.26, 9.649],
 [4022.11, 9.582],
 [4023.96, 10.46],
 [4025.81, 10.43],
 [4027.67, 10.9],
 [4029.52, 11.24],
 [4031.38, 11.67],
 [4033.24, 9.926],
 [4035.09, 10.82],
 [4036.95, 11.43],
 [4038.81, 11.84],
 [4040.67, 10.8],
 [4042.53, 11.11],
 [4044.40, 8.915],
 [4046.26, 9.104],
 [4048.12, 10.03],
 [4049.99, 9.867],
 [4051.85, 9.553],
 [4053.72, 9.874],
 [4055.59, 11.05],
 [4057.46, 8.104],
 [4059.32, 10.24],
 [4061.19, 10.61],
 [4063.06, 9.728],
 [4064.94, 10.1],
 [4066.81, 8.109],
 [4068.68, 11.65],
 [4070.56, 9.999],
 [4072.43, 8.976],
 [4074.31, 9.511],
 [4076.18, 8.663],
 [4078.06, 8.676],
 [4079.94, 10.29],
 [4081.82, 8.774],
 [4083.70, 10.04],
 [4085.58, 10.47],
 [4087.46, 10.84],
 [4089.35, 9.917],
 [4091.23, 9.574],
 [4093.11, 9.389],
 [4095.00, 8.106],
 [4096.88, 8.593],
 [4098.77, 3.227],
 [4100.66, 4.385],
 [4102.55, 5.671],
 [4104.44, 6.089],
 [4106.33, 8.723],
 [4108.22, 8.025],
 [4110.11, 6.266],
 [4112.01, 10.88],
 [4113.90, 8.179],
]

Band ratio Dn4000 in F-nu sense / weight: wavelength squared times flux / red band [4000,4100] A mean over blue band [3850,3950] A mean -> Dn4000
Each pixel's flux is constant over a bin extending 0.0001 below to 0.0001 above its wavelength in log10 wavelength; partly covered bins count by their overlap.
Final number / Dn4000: 1.3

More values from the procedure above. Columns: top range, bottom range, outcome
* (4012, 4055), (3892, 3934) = 1.29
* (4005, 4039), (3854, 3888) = 1.32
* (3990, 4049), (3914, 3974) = 1.34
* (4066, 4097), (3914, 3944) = 1.28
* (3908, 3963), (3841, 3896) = 1.06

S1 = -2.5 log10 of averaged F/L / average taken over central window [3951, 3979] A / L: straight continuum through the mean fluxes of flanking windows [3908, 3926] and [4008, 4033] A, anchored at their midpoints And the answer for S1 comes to 0.29 mag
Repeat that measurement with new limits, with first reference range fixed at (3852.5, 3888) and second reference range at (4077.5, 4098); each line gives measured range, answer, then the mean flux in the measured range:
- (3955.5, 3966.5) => 0.16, 7.68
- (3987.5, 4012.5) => -0.07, 9.65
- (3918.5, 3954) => 0.06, 8.3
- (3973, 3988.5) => 0.09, 8.29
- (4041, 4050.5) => -0.06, 9.86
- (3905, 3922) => -0.05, 9.08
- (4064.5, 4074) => -0.04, 9.73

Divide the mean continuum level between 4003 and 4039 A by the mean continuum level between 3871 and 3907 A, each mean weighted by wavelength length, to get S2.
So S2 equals 1.4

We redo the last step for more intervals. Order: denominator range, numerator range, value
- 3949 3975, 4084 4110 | 1.04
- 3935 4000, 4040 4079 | 1.19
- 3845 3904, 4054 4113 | 1.06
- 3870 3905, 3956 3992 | 1.01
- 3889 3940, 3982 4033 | 1.22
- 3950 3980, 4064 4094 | 1.29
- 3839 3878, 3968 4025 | 1.02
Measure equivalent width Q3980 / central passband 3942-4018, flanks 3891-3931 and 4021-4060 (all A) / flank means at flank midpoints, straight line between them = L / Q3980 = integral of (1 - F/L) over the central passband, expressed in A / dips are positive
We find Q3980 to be 7.1 A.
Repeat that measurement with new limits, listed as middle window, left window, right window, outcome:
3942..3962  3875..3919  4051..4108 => -1.6 A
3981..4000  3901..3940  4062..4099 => -1.5 A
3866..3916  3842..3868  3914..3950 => 3.0 A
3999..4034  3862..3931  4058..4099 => -4.0 A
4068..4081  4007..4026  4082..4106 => -1.7 A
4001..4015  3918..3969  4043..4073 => -0.7 A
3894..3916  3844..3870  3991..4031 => 2.2 A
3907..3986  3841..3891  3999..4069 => 9.9 A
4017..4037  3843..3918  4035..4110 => -3.5 A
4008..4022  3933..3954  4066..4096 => -1.4 A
